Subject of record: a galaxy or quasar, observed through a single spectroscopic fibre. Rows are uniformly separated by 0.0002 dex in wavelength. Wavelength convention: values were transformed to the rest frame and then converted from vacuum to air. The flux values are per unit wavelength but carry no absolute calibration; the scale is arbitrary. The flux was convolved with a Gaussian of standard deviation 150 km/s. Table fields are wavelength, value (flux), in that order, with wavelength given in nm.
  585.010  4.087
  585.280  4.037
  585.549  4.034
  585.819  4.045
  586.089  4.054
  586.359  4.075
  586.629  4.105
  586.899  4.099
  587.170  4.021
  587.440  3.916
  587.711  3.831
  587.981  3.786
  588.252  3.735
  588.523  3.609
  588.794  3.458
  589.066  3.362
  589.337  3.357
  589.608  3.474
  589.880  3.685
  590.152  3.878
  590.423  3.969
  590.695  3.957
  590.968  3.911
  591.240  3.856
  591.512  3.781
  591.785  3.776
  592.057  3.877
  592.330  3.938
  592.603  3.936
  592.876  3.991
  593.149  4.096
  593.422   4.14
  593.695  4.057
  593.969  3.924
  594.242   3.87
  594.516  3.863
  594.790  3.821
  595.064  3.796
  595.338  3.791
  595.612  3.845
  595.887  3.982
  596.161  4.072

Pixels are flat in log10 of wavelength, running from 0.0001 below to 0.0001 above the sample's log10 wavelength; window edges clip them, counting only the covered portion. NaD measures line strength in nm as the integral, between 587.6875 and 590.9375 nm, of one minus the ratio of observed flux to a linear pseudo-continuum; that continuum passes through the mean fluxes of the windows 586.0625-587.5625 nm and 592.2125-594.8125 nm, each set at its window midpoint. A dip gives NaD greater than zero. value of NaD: 0.275 nm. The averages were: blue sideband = 4.05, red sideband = 3.97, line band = 3.68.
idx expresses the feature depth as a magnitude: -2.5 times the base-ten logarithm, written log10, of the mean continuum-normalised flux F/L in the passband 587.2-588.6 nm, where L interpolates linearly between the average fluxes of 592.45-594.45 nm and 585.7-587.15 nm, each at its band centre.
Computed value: 0.07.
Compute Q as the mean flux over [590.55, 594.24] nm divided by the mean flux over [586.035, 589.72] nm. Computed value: 1.0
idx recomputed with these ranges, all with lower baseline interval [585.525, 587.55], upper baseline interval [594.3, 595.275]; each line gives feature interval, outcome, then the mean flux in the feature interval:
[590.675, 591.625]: 0.016 mag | 3.87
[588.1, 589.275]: 0.132 mag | 3.53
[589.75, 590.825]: 0.020 mag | 3.87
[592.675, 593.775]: -0.054 mag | 4.07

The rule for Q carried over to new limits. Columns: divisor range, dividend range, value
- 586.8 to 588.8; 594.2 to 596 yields 1.01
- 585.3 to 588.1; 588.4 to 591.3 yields 0.92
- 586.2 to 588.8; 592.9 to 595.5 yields 1.01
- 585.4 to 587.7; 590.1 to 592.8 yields 0.96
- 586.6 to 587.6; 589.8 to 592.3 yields 0.96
